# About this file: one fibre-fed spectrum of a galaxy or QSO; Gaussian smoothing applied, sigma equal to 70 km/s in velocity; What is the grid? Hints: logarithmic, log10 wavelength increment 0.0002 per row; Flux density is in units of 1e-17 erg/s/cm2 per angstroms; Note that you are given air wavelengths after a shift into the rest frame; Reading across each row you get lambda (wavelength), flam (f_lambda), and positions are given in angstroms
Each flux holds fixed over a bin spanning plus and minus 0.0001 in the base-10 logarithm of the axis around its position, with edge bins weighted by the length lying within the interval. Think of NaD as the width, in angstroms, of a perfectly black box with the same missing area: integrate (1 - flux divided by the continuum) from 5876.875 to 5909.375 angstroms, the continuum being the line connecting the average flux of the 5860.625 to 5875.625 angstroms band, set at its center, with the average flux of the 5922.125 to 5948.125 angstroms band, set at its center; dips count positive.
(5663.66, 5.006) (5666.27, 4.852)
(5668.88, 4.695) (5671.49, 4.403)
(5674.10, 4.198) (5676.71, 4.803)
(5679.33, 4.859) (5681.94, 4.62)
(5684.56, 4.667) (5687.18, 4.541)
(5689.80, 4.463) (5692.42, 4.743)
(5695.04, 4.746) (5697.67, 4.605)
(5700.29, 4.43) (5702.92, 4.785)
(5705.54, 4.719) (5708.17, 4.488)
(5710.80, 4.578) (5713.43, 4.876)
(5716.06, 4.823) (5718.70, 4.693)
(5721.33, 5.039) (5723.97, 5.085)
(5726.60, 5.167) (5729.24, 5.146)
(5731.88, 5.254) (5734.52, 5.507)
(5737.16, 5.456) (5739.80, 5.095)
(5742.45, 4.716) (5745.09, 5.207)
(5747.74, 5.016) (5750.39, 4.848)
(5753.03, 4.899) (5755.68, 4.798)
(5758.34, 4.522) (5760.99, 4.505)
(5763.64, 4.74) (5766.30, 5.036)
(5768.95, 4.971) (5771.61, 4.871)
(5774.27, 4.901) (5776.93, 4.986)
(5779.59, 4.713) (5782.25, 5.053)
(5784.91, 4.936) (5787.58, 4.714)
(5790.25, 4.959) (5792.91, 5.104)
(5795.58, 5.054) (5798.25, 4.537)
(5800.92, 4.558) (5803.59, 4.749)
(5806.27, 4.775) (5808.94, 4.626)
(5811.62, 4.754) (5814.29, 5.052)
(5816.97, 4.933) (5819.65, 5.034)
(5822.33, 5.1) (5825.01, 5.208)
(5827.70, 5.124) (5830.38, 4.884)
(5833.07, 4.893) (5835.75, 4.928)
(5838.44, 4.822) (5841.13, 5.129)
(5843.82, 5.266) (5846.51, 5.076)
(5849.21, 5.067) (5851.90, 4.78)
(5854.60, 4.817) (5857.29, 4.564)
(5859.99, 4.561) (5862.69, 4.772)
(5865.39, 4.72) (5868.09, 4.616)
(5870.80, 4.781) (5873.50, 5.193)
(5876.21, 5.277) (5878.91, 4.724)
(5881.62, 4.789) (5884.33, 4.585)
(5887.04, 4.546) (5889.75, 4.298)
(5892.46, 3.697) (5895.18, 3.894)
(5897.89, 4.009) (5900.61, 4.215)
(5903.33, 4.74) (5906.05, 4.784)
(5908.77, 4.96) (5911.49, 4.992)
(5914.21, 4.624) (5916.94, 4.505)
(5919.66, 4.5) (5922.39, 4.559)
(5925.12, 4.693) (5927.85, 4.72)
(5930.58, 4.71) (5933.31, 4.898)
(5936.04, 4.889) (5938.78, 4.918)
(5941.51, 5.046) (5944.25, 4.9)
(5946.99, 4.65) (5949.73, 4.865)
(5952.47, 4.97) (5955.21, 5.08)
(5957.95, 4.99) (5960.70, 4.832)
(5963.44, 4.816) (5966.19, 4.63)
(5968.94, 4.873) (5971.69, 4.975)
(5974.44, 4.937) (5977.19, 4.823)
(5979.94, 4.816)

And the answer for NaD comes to 2.5 angstroms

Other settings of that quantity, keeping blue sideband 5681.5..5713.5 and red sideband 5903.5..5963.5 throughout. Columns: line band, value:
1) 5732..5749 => -1.9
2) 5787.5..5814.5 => -0.5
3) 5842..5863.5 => -0.6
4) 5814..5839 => -1.4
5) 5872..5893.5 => 0.5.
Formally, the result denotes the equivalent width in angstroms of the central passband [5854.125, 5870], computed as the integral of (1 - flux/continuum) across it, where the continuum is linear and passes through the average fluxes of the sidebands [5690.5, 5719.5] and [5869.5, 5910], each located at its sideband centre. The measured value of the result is -0.3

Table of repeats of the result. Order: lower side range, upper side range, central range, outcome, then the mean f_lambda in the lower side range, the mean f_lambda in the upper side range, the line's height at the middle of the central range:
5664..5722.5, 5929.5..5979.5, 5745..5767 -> -0.4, 4.67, 4.88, 4.72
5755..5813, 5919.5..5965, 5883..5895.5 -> 1.5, 4.81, 4.83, 4.83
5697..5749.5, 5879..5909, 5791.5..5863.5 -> -4.5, 4.94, 4.4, 4.61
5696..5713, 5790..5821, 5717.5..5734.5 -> -1.6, 4.62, 4.84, 4.67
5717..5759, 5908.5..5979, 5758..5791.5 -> 1.0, 5.03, 4.82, 5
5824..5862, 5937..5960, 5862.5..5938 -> 4.5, 4.93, 4.92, 4.93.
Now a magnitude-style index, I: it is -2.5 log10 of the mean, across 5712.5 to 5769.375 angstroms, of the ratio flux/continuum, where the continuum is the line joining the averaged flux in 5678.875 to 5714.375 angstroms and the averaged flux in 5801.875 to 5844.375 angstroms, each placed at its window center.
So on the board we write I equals -0.05 mag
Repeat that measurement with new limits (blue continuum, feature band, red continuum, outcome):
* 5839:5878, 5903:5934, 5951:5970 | 0.04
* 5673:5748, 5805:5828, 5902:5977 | -0.03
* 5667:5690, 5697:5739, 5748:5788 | -0.05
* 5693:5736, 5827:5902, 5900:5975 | 0.03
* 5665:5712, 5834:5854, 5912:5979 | -0.06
